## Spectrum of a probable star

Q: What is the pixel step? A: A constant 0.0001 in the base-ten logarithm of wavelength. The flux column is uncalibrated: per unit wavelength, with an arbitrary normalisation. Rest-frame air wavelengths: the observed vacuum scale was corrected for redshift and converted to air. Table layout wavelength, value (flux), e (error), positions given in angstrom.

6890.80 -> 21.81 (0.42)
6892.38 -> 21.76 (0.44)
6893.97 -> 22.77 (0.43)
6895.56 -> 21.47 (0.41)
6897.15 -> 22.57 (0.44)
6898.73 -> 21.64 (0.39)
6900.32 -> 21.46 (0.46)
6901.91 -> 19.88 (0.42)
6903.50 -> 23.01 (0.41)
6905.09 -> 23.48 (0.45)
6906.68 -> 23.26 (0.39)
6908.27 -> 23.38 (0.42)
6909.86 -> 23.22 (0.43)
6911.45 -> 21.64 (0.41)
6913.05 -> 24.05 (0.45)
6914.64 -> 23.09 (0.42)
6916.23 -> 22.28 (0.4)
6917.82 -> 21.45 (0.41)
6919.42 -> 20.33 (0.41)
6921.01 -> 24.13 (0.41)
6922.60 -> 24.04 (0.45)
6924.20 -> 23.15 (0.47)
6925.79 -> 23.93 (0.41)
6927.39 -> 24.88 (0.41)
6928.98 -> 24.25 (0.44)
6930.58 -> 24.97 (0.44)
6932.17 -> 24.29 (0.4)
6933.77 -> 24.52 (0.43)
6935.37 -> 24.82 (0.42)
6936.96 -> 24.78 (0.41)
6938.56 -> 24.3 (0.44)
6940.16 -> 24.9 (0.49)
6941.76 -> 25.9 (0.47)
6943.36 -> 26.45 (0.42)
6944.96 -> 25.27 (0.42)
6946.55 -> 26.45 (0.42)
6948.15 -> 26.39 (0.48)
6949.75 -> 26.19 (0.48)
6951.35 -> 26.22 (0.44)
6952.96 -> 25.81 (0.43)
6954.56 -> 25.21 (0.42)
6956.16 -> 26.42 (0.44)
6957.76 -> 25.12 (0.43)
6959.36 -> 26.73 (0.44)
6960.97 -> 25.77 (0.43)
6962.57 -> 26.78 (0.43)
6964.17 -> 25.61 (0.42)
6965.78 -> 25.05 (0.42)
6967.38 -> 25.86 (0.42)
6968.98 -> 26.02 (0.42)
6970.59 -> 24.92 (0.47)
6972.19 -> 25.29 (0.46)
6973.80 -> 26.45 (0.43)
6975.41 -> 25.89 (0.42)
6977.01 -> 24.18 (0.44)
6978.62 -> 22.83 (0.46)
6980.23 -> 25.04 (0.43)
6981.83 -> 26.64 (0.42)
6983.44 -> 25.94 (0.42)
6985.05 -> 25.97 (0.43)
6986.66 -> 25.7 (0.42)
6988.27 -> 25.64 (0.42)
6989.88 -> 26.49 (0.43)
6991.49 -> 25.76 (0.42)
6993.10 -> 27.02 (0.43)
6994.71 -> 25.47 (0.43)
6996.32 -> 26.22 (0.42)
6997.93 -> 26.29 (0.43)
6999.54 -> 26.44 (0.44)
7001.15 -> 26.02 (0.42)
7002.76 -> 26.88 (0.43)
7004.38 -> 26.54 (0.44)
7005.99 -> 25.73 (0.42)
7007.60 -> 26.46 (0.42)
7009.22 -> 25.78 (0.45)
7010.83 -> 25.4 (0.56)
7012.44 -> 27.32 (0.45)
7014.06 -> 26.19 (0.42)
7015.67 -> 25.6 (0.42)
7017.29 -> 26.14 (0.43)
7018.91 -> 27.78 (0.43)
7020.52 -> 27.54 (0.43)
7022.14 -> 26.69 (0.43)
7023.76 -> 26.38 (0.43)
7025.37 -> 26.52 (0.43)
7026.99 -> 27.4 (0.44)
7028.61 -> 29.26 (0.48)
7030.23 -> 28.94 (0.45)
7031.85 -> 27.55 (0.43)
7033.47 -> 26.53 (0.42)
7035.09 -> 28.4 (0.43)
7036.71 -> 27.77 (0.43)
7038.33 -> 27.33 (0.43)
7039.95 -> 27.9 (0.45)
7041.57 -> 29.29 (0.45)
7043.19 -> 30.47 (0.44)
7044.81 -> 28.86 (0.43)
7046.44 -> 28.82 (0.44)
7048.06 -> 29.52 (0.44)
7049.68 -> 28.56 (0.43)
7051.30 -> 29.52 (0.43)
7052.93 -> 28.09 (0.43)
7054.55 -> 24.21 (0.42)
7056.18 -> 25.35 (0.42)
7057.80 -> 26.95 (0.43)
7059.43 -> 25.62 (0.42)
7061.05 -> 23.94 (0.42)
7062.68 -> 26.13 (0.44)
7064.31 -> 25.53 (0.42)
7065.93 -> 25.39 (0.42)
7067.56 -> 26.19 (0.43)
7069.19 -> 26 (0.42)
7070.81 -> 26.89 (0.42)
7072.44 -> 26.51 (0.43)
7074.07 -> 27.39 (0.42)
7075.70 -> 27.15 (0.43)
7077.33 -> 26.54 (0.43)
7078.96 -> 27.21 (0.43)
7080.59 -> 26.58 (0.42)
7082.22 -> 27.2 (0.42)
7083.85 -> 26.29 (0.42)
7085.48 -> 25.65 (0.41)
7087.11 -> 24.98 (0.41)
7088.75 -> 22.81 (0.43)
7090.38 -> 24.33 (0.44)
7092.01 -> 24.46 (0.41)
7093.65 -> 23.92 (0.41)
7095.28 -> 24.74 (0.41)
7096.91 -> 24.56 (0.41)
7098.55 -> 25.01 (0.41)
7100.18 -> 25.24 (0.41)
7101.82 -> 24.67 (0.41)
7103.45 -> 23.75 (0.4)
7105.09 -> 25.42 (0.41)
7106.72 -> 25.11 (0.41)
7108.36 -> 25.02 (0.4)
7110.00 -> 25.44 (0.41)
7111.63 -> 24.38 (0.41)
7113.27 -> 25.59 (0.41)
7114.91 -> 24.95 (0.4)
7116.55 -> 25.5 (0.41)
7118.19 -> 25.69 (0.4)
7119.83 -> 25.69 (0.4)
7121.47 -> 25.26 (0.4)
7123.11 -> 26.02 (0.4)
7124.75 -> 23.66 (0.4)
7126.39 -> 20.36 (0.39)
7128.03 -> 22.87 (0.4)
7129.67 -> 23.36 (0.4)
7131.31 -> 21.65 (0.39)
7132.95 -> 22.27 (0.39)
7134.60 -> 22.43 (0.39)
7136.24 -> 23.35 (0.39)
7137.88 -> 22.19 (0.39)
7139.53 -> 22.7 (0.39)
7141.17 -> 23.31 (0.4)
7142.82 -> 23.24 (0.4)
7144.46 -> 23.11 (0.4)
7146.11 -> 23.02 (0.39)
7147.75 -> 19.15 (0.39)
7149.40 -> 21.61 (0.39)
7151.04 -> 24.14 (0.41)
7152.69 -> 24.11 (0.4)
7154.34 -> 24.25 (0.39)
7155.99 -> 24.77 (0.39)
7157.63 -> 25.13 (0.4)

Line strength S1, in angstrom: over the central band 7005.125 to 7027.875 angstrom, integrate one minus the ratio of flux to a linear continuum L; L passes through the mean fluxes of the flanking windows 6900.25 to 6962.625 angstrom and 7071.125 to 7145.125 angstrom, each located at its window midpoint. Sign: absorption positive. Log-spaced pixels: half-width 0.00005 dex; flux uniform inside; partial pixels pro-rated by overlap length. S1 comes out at -1.90 angstrom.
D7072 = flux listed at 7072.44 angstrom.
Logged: 26.51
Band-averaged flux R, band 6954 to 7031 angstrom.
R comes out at 26.2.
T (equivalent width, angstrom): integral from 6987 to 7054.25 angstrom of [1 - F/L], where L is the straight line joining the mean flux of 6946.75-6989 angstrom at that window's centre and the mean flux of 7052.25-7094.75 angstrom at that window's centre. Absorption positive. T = -3.80 angstrom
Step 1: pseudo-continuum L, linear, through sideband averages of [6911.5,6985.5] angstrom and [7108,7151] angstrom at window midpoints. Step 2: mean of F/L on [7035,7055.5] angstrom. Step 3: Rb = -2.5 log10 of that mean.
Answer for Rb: -0.17 mag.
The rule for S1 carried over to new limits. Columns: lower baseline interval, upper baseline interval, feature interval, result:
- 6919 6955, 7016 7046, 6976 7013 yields 1.1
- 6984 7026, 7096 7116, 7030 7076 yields -2.8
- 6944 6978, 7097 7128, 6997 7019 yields -0.7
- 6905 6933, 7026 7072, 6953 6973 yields -0.9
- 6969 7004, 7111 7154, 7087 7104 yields -0.3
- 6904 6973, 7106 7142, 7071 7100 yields -1.9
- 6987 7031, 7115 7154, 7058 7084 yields -1.4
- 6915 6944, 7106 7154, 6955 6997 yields -3.1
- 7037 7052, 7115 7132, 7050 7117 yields 2.1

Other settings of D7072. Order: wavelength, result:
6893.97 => 22.77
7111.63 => 24.38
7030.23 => 28.94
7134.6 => 22.43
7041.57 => 29.29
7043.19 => 30.47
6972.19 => 25.29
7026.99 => 27.4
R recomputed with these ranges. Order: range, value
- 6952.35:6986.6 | 25.6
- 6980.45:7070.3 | 26.8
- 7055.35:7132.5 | 25.2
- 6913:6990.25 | 25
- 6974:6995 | 25.6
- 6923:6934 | 24.3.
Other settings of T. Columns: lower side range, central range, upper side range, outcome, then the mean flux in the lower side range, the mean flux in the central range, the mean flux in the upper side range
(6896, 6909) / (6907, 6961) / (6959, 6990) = -1.70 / 22.3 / 24.5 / 25.6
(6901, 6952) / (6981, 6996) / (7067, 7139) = -1.09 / 24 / 26.1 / 24.9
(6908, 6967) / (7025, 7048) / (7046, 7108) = -2.46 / 24.7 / 28.3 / 25.9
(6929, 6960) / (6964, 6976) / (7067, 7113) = -0.07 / 25.5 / 25.6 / 25.5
